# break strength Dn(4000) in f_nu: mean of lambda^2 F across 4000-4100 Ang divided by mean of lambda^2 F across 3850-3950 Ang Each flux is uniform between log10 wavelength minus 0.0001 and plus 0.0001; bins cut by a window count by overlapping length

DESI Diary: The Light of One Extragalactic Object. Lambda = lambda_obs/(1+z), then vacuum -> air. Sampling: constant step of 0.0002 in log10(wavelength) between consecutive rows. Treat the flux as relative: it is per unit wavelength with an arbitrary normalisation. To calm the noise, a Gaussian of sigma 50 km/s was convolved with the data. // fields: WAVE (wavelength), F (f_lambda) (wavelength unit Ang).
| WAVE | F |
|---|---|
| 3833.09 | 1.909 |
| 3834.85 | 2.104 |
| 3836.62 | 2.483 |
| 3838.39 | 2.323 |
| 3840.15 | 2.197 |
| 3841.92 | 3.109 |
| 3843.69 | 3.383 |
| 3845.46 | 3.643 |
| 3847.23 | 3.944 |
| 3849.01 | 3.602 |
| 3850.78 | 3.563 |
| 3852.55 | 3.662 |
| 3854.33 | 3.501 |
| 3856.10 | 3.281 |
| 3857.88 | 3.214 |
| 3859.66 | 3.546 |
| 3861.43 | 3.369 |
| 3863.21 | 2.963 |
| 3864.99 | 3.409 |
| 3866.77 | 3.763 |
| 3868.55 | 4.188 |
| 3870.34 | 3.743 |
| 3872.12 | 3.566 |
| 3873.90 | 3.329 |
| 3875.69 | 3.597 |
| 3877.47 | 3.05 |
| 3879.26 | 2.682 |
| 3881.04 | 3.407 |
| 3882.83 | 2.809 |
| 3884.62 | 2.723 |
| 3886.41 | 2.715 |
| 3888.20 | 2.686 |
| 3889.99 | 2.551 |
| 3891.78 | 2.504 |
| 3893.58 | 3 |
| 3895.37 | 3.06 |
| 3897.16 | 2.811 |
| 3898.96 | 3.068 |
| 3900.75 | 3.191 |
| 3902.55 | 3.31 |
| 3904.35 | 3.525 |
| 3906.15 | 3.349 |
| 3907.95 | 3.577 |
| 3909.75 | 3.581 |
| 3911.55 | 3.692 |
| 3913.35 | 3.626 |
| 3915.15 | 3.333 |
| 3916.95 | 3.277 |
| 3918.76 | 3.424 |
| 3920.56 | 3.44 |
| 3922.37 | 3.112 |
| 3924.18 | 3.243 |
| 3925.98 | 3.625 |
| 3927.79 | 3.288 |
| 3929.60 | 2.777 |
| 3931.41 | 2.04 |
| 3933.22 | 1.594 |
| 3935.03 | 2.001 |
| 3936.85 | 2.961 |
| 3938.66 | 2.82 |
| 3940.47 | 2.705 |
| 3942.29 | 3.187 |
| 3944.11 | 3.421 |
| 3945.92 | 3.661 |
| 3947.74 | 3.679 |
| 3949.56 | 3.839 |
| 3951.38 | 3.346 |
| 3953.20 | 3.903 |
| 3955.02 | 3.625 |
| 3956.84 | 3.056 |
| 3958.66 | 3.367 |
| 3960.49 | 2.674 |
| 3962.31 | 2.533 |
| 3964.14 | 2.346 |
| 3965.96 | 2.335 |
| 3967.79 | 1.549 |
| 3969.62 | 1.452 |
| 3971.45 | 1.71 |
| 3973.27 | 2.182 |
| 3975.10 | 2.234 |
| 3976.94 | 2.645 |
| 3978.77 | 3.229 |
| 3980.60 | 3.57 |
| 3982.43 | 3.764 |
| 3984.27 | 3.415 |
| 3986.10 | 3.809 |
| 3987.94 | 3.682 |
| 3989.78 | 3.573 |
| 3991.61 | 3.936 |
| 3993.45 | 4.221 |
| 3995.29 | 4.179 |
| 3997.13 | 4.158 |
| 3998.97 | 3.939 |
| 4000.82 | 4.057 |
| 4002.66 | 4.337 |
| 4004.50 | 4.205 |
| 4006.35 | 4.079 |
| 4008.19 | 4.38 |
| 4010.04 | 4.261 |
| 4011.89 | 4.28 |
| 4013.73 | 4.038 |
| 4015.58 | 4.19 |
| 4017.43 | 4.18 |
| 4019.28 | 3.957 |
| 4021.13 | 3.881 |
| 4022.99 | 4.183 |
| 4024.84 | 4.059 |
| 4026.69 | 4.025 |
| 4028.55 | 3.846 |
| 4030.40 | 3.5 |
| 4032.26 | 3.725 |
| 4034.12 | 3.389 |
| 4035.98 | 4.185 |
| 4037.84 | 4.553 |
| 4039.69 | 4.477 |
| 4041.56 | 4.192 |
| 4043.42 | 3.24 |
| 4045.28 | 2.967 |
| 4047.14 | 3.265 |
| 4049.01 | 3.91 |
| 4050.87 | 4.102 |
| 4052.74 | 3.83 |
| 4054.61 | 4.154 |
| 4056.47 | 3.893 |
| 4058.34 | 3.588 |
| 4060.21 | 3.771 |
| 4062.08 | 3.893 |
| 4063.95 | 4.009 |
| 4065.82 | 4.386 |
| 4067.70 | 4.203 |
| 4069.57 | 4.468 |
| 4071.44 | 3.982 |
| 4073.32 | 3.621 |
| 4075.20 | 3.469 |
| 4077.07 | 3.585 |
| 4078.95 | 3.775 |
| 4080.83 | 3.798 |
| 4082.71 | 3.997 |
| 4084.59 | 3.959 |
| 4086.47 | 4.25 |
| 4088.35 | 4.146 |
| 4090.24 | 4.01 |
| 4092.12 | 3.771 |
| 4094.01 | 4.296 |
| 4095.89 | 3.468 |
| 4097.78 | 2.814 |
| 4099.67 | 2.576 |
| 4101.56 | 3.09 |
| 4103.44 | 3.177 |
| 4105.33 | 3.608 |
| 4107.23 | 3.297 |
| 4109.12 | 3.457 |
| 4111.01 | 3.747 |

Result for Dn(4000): 1.32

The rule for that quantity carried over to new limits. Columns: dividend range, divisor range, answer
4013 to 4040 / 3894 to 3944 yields 1.36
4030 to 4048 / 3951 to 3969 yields 1.38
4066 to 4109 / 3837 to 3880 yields 1.24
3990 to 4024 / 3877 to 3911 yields 1.44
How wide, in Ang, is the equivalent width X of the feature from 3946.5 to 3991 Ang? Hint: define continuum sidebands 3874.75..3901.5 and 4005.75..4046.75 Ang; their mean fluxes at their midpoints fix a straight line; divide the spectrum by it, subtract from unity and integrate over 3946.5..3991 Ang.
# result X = 6.8 Ang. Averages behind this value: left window 2.92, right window 3.97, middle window 2.99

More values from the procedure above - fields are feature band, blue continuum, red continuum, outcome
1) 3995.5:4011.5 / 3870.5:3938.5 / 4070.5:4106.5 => -3.8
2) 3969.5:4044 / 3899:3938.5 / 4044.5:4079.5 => -3.8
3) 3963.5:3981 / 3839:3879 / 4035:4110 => 6.4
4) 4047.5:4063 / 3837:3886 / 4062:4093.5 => 0.1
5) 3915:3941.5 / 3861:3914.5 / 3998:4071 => 4.1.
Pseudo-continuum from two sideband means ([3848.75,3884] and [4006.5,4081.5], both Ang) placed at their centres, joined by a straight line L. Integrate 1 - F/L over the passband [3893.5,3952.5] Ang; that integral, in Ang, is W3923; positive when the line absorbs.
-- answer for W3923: 6.6 Ang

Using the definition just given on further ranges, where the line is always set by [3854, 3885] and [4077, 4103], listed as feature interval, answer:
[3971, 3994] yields 1.8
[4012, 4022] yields -1.4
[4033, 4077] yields -3.2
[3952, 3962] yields 0.6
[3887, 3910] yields 2.2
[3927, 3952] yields 3.7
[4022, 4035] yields -0.9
